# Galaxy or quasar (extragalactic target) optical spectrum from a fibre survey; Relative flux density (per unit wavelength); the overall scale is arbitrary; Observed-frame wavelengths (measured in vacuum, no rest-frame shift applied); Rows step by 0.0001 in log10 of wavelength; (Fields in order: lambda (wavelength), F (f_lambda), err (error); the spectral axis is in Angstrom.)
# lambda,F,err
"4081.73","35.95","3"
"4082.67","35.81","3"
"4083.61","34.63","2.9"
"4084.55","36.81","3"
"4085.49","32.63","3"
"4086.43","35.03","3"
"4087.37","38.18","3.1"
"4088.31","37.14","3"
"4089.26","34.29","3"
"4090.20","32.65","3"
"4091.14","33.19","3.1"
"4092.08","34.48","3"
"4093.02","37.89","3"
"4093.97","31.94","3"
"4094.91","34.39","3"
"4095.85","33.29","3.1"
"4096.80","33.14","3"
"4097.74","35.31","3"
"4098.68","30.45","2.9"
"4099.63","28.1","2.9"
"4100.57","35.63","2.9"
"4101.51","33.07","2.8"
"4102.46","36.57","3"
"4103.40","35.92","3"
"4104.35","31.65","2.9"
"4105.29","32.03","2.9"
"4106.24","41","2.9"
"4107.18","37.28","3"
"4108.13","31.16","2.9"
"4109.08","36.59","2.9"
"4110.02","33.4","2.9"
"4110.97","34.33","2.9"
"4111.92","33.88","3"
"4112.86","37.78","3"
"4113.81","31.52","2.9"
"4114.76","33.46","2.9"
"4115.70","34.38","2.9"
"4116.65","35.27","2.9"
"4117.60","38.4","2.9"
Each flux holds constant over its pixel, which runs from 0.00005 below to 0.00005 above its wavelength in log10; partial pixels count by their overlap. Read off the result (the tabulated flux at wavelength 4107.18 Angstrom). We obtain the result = 37.28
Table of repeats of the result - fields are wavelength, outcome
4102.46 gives 36.57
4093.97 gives 31.94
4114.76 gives 33.46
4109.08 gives 36.59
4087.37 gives 38.18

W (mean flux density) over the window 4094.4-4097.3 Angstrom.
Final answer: 33.6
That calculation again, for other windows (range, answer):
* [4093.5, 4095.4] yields 33.3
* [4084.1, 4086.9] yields 34.8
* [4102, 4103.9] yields 36.2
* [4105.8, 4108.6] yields 36.5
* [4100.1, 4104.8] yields 34.6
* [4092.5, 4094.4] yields 34.9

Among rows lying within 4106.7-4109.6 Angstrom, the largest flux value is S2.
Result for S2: 37.28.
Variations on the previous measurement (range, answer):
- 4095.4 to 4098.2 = 35.31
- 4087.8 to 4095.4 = 37.89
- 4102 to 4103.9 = 36.57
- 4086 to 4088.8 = 38.18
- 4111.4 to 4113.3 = 37.78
